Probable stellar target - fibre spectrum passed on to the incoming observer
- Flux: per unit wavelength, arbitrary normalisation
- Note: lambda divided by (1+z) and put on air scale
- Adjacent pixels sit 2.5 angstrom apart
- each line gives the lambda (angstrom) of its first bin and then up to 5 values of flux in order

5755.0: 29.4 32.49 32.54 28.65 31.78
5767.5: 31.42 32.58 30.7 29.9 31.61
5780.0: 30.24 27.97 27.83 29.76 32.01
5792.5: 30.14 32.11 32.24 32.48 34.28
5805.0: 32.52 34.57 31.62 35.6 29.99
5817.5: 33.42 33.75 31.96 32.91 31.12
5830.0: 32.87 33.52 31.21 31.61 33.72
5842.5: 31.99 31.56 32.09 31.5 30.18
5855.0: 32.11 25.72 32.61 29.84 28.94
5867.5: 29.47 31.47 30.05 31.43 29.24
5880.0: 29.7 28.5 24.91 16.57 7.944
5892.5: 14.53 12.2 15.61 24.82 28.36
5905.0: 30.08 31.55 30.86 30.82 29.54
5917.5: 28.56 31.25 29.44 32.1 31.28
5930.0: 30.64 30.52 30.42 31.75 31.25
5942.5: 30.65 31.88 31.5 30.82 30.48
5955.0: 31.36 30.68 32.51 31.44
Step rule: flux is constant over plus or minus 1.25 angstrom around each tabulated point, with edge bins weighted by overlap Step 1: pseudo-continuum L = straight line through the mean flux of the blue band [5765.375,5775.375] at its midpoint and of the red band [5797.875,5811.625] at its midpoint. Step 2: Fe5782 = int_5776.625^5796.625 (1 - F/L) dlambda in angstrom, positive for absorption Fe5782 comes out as 1.2 angstrom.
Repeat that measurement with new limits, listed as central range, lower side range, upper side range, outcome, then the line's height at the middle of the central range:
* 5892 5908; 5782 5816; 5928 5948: 4.5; 31.3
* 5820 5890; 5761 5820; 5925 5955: 3.2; 31.3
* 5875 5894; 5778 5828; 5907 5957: 5.5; 31.2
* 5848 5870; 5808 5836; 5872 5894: -2.7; 27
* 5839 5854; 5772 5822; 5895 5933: -0.7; 30.3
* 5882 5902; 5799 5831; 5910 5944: 8.4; 31.3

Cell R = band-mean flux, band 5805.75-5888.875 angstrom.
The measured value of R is 30.8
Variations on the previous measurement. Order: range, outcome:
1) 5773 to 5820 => 31.6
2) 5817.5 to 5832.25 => 32.7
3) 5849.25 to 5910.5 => 26.2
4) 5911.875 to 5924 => 29.9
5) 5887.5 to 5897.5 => 12.7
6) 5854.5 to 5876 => 30.1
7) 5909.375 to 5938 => 30.6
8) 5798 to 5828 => 32.9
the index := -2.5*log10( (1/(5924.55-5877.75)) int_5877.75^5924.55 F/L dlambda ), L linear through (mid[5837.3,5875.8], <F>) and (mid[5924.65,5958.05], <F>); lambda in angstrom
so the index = 0.23 mag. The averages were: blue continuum 30.9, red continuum 31.1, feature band 25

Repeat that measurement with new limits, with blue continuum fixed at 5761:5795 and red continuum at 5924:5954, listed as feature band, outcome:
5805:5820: -0.08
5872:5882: 0.03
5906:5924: 0.02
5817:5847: -0.06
